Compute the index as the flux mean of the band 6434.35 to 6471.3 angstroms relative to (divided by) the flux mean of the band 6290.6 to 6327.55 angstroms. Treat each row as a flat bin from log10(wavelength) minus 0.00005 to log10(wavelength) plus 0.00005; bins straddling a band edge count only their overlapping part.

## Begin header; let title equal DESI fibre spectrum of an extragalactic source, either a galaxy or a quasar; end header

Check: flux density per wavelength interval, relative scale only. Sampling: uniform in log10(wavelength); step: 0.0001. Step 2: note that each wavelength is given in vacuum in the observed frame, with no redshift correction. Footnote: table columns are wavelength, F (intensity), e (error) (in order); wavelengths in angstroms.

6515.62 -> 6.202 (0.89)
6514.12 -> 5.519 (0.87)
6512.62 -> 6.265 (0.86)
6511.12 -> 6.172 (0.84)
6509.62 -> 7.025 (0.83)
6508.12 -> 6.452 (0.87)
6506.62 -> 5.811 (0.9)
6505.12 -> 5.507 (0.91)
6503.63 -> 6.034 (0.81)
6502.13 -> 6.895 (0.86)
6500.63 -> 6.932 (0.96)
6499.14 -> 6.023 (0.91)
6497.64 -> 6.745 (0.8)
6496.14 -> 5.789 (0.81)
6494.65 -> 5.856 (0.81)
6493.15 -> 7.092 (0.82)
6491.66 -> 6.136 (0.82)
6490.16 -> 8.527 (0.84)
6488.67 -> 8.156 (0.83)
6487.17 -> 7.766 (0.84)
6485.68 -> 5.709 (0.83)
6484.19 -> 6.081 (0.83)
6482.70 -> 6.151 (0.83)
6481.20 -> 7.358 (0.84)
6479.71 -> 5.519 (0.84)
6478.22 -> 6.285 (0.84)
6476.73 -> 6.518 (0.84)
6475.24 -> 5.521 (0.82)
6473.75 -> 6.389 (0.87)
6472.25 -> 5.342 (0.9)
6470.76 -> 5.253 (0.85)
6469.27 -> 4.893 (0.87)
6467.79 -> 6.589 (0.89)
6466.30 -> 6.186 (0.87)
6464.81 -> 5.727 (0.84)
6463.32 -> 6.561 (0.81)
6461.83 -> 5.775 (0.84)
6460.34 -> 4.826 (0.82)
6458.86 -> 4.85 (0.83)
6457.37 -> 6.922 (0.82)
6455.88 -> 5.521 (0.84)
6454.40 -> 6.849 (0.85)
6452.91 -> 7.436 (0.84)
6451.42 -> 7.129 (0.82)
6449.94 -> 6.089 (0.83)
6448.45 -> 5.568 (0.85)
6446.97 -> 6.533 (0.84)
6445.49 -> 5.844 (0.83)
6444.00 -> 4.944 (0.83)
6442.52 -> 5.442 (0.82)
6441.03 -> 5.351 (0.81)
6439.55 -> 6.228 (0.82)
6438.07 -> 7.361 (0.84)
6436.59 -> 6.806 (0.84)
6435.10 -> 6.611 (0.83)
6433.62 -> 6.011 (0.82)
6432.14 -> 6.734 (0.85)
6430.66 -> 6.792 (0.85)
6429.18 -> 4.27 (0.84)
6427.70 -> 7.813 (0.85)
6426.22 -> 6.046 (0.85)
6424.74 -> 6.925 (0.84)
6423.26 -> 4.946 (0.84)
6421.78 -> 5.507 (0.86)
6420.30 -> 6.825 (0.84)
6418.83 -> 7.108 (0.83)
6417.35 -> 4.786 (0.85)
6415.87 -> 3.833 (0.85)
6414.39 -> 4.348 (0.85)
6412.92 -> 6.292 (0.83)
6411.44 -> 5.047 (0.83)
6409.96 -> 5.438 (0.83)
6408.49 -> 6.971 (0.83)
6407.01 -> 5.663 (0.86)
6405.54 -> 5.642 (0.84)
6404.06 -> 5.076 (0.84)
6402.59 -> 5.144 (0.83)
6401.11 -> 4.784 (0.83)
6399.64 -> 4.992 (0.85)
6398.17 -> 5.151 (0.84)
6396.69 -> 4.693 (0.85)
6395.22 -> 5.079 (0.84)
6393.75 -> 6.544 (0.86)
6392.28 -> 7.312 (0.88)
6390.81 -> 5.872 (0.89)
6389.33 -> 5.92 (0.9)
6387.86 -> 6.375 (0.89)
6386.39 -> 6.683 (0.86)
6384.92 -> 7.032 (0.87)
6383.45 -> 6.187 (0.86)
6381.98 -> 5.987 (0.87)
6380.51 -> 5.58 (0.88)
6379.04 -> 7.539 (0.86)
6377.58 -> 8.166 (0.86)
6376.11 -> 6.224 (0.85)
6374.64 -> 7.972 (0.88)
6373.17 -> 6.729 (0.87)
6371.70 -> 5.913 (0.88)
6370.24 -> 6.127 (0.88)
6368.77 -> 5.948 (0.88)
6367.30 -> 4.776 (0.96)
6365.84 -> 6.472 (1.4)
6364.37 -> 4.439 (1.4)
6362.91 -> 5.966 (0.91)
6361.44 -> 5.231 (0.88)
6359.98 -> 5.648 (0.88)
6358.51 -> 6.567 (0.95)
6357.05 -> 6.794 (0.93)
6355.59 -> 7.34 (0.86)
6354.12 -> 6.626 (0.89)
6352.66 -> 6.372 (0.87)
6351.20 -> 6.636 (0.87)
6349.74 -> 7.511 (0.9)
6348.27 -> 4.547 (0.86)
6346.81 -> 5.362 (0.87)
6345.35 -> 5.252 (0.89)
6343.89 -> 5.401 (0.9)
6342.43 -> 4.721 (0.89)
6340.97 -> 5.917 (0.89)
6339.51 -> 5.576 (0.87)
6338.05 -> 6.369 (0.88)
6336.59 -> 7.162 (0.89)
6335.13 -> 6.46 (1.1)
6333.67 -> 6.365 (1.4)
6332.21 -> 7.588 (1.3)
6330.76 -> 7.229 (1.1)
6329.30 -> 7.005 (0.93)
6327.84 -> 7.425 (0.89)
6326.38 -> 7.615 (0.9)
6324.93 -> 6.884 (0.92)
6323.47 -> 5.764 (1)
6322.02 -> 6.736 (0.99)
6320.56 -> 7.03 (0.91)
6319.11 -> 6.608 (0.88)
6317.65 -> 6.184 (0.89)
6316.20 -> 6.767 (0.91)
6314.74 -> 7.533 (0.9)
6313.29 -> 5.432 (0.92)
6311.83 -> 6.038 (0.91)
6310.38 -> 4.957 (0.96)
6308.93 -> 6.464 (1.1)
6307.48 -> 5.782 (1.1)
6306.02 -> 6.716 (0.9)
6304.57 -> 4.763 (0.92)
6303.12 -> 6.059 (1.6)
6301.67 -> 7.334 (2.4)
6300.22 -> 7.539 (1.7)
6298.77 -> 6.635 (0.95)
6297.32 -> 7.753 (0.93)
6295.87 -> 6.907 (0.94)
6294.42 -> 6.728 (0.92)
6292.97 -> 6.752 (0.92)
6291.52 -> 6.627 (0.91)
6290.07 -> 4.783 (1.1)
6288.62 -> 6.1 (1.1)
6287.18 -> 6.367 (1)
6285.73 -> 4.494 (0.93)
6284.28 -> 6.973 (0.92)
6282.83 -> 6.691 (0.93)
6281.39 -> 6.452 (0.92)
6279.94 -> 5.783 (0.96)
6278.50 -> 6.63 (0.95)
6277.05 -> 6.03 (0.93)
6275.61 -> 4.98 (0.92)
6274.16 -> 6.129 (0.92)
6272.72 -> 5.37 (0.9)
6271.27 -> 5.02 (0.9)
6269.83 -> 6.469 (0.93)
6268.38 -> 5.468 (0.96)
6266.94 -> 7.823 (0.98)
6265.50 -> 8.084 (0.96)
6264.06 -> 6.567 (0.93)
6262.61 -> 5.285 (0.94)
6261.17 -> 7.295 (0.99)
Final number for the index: 0.93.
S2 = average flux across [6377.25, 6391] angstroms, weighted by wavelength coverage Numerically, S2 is 6.51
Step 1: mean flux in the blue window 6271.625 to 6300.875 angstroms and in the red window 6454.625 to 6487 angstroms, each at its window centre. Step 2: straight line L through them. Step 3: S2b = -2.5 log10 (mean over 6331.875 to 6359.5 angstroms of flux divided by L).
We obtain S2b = -0.01 mag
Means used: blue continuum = 6.27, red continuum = 5.95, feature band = 6.21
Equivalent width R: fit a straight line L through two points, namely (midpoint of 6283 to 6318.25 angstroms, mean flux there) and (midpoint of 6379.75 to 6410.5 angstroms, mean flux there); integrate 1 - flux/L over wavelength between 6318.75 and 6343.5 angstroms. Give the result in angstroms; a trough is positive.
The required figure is -1.7 angstroms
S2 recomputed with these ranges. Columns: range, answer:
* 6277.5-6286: 6.25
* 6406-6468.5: 6.01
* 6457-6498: 6.22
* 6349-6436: 6.05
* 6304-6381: 6.31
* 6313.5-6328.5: 6.8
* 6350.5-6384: 6.32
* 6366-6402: 6.15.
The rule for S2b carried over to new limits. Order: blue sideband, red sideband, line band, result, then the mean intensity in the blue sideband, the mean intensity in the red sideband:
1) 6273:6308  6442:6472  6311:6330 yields -0.08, 6.28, 5.94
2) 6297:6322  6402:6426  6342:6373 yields 0.03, 6.43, 5.61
